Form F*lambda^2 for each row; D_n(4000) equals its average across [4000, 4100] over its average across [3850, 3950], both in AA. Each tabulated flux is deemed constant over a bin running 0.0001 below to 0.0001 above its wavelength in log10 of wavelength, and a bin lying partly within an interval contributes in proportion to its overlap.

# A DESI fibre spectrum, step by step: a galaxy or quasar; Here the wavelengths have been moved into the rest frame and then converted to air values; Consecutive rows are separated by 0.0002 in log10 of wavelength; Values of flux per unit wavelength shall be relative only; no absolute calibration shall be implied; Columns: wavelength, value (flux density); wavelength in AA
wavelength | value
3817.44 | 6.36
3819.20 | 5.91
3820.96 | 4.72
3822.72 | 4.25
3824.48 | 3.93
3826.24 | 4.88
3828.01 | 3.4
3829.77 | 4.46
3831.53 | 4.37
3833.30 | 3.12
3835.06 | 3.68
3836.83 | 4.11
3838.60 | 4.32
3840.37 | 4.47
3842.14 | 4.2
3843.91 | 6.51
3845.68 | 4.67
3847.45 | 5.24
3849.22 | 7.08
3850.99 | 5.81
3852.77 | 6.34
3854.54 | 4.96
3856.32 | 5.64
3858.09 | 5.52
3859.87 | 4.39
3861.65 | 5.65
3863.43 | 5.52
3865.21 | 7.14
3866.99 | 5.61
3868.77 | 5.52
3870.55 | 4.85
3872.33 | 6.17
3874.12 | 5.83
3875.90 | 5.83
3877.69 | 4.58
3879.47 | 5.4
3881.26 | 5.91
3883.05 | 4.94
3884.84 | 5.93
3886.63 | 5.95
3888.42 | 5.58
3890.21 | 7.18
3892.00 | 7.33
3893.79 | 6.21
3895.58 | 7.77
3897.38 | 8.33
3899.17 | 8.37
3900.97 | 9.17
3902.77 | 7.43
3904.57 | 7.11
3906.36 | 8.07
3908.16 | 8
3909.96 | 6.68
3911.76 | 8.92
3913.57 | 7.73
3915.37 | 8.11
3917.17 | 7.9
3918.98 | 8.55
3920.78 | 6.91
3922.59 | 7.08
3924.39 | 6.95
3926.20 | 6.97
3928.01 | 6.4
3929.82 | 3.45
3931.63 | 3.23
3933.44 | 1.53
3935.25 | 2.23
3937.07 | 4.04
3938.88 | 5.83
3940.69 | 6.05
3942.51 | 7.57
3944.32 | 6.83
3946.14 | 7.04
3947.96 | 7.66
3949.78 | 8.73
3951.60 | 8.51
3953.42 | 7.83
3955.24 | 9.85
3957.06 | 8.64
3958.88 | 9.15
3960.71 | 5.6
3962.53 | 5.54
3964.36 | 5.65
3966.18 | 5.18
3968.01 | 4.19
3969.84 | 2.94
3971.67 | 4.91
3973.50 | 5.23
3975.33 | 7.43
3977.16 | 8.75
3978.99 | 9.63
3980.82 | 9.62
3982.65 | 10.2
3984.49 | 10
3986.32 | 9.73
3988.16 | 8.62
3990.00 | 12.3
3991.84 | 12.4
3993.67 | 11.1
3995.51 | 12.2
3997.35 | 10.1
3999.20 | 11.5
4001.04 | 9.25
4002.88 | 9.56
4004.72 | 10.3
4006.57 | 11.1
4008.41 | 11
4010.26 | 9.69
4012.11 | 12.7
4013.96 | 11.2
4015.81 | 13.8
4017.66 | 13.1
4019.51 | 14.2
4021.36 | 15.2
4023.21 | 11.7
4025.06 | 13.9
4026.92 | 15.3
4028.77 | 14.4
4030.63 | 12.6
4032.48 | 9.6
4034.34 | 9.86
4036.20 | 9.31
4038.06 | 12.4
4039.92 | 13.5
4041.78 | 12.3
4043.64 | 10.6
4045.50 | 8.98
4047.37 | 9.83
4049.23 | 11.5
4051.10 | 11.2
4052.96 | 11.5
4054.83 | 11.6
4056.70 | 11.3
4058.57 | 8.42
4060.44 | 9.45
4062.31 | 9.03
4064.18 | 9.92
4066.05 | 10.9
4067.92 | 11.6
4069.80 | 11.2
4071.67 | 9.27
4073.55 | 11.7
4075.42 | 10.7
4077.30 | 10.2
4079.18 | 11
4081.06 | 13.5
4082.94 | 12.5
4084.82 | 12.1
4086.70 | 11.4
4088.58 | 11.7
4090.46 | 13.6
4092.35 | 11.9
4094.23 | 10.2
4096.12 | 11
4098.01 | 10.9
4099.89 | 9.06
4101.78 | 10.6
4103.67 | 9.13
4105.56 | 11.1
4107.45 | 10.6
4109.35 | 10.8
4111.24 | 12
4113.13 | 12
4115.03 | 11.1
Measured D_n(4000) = 1.9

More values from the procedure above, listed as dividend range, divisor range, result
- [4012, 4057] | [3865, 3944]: 2.02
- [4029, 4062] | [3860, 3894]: 2.03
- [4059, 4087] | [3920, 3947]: 2.14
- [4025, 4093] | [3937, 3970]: 1.75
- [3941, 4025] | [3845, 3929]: 1.50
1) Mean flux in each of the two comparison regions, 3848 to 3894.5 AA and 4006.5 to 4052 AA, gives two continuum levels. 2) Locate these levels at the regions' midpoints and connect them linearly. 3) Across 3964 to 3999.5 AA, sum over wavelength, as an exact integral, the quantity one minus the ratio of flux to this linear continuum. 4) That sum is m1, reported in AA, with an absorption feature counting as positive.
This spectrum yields 5.7 AA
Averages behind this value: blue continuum 5.8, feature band 8.59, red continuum 12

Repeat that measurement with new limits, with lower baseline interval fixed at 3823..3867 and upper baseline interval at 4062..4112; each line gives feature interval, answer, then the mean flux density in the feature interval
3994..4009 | -2.9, 10.6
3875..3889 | 0.9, 5.51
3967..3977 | 3.6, 5.23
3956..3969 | 2.6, 6.3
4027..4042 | -3.4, 11.9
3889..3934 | -3.1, 7.04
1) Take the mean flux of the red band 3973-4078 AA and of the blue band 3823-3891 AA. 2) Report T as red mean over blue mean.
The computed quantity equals 2.10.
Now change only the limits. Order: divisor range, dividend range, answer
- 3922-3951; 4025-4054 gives 2.02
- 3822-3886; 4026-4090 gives 2.19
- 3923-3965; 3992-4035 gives 1.88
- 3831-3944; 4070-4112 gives 1.86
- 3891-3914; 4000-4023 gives 1.51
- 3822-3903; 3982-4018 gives 1.96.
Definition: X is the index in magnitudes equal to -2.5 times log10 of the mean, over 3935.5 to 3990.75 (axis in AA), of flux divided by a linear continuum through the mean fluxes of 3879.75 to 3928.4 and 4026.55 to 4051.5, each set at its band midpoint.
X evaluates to 0.23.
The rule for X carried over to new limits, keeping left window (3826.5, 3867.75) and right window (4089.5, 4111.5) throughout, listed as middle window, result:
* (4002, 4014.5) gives -0.23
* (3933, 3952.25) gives 0.20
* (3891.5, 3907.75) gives -0.24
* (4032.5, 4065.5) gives -0.10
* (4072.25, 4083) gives -0.11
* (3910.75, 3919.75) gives -0.23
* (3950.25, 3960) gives -0.16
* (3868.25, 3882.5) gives 0.04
